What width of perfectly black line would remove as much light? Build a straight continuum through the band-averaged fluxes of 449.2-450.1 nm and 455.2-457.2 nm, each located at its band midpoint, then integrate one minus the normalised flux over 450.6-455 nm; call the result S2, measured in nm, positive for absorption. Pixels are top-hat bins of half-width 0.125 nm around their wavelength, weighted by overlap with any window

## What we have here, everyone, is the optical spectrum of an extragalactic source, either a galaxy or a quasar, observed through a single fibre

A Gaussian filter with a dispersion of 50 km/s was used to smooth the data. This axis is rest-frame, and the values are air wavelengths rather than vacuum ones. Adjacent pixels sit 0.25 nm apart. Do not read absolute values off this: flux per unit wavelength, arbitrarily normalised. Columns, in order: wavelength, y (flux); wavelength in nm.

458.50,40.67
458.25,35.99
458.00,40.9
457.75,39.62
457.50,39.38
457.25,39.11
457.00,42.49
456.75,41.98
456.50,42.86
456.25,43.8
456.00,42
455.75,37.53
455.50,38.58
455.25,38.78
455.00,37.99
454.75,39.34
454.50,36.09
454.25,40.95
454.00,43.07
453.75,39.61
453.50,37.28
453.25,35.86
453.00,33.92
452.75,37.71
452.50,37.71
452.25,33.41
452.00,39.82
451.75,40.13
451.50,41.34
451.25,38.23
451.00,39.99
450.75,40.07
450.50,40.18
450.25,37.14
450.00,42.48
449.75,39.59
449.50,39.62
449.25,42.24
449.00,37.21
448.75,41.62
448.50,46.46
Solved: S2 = 0.26 nm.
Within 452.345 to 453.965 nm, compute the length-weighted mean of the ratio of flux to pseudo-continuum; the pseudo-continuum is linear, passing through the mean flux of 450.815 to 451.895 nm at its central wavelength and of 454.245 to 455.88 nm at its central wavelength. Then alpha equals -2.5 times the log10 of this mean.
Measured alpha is 0.052 mag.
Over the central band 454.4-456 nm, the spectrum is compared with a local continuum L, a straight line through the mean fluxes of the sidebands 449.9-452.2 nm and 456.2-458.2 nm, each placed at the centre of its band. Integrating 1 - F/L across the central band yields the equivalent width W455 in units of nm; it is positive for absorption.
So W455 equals 0.09 nm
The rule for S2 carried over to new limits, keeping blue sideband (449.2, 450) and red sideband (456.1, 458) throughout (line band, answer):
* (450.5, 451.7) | 0.02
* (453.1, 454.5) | 0.07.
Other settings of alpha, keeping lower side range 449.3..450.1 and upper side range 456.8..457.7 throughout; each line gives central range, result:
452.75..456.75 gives 0.03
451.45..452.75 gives 0.06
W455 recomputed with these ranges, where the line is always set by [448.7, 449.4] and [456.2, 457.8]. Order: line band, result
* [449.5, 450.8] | 0.02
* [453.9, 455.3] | 0.06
